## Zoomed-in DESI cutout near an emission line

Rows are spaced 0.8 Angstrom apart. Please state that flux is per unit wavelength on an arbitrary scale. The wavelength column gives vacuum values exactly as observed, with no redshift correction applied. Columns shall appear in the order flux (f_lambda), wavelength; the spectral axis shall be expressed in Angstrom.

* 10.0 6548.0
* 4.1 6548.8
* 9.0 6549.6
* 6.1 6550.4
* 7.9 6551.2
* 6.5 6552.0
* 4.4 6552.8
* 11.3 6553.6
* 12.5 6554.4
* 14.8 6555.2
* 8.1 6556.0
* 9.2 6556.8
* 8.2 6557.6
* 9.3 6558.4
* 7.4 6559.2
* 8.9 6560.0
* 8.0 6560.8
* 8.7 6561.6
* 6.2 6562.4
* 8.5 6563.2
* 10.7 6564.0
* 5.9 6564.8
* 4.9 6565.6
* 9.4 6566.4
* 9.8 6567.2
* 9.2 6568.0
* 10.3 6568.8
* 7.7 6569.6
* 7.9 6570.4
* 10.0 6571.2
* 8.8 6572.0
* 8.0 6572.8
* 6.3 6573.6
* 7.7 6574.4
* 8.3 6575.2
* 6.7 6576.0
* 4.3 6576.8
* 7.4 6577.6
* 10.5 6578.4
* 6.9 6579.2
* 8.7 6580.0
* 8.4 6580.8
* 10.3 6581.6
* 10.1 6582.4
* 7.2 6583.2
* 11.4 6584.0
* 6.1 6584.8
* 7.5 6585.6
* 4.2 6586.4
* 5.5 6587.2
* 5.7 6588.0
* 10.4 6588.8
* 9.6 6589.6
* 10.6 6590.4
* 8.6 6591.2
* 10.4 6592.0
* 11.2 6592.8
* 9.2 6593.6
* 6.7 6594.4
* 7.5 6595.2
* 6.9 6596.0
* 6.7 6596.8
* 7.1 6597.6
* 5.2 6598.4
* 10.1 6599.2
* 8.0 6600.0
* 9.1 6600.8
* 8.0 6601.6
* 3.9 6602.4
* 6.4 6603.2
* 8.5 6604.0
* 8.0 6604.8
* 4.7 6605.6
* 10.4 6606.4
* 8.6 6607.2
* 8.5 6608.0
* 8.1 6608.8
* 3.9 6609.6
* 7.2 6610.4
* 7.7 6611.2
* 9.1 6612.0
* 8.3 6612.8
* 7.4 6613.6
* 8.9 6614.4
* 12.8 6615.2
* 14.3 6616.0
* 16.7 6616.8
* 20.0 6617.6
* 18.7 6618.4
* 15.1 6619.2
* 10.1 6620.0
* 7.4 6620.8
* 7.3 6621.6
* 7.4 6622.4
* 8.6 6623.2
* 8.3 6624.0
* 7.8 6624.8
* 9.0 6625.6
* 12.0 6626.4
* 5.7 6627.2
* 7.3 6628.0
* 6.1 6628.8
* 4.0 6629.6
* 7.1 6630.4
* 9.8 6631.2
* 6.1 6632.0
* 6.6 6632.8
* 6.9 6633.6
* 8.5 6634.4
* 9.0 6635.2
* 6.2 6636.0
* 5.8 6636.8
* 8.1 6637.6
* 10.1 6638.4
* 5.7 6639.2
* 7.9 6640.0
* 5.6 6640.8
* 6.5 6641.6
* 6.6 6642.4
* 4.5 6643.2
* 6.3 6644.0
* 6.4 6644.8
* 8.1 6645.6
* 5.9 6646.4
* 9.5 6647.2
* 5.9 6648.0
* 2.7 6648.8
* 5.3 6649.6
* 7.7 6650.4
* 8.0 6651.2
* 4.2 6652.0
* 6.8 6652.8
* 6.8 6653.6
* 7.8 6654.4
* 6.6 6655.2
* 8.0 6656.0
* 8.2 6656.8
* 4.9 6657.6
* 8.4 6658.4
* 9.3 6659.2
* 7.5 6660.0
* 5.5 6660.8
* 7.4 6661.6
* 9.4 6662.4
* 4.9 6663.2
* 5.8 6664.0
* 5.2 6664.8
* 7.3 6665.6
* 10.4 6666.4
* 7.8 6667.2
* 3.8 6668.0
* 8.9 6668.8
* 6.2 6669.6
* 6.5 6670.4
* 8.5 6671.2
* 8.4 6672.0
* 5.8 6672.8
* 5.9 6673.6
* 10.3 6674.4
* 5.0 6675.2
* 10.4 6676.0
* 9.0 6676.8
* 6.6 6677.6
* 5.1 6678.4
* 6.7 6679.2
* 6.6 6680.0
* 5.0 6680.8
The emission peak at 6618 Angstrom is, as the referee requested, [O III]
